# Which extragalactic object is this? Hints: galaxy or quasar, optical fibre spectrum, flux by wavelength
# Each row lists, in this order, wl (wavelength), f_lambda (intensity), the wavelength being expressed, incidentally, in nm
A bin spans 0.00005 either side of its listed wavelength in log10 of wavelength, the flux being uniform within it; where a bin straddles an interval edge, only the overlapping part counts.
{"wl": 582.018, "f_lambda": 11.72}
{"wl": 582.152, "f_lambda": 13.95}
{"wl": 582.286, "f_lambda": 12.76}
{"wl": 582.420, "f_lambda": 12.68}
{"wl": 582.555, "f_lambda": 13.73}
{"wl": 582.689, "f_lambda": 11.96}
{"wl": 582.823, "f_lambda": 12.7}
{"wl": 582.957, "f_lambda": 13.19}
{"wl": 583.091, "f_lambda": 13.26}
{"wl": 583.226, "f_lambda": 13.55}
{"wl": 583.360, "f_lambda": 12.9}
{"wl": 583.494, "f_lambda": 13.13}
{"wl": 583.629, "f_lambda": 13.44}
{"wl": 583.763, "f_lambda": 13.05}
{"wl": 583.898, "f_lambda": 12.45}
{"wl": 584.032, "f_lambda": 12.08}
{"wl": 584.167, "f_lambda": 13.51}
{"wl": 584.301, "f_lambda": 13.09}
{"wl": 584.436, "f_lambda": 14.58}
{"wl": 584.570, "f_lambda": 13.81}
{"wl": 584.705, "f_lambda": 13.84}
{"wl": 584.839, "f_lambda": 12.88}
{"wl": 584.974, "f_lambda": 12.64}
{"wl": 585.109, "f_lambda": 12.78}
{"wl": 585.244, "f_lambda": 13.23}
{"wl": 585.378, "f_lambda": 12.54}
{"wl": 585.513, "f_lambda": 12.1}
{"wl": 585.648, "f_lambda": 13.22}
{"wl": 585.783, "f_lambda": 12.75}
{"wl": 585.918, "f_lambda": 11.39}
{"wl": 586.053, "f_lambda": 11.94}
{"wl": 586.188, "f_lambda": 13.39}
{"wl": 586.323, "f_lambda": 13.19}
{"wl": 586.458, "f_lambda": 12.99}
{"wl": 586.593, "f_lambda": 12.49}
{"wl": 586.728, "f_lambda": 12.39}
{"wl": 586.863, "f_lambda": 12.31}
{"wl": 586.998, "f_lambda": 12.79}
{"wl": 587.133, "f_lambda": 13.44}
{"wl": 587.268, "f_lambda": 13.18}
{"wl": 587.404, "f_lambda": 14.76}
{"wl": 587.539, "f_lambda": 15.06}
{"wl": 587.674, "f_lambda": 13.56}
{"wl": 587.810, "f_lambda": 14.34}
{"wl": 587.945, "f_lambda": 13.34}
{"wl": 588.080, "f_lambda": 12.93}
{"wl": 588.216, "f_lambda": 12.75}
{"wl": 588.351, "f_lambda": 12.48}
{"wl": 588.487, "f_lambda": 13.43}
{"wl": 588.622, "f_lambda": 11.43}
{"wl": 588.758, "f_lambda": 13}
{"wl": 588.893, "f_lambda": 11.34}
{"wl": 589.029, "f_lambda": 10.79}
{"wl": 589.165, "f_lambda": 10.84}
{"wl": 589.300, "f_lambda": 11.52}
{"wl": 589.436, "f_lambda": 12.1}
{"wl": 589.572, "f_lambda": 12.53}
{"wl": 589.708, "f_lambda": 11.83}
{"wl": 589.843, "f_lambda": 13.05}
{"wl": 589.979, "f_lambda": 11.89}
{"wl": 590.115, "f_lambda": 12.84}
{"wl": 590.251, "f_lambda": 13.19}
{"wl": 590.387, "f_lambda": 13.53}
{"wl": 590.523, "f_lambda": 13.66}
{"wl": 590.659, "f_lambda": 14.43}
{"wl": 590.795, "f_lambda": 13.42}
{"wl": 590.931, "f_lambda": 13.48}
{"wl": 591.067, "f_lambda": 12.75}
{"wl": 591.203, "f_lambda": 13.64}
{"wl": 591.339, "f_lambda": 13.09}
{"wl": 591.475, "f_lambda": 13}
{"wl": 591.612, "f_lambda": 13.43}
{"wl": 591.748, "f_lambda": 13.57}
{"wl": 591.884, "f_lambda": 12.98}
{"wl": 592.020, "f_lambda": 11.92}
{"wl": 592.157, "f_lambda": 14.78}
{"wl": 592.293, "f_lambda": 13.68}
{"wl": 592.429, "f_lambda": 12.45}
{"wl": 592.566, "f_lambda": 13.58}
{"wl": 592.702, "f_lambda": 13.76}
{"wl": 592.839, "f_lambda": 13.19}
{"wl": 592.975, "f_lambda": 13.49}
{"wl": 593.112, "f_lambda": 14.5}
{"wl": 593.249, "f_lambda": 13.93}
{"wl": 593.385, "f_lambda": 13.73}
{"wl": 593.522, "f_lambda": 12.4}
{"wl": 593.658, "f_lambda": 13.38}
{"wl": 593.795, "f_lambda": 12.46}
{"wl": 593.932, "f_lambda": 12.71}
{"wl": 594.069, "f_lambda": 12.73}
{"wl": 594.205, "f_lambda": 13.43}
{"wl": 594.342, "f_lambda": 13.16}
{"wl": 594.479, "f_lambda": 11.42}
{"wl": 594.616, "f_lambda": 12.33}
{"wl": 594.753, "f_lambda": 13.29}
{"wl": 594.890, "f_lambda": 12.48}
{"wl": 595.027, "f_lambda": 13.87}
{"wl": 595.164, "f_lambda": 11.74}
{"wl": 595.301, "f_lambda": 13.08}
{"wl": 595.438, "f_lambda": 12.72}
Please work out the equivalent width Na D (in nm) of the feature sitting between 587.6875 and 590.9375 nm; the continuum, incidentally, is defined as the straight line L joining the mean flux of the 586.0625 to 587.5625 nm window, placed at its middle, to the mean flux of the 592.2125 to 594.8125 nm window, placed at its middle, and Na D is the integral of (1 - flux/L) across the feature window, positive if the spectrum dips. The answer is 0.12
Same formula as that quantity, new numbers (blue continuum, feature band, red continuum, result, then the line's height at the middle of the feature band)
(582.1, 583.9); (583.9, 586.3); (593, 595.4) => 0.024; 13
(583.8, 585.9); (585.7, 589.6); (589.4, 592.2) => 0.099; 13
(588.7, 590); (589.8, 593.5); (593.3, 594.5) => -0.287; 12.4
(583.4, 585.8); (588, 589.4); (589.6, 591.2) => 0.110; 13.1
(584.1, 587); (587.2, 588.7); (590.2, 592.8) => -0.033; 13.1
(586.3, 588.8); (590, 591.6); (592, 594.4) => -0.009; 13.2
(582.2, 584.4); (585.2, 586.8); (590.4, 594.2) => 0.058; 13.1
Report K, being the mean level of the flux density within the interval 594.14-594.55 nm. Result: 12.6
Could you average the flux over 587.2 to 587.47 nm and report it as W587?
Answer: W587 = 13.9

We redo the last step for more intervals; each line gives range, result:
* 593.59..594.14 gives 12.8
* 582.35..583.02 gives 12.8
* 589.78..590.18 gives 12.6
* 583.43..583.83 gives 13.2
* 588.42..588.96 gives 12.3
